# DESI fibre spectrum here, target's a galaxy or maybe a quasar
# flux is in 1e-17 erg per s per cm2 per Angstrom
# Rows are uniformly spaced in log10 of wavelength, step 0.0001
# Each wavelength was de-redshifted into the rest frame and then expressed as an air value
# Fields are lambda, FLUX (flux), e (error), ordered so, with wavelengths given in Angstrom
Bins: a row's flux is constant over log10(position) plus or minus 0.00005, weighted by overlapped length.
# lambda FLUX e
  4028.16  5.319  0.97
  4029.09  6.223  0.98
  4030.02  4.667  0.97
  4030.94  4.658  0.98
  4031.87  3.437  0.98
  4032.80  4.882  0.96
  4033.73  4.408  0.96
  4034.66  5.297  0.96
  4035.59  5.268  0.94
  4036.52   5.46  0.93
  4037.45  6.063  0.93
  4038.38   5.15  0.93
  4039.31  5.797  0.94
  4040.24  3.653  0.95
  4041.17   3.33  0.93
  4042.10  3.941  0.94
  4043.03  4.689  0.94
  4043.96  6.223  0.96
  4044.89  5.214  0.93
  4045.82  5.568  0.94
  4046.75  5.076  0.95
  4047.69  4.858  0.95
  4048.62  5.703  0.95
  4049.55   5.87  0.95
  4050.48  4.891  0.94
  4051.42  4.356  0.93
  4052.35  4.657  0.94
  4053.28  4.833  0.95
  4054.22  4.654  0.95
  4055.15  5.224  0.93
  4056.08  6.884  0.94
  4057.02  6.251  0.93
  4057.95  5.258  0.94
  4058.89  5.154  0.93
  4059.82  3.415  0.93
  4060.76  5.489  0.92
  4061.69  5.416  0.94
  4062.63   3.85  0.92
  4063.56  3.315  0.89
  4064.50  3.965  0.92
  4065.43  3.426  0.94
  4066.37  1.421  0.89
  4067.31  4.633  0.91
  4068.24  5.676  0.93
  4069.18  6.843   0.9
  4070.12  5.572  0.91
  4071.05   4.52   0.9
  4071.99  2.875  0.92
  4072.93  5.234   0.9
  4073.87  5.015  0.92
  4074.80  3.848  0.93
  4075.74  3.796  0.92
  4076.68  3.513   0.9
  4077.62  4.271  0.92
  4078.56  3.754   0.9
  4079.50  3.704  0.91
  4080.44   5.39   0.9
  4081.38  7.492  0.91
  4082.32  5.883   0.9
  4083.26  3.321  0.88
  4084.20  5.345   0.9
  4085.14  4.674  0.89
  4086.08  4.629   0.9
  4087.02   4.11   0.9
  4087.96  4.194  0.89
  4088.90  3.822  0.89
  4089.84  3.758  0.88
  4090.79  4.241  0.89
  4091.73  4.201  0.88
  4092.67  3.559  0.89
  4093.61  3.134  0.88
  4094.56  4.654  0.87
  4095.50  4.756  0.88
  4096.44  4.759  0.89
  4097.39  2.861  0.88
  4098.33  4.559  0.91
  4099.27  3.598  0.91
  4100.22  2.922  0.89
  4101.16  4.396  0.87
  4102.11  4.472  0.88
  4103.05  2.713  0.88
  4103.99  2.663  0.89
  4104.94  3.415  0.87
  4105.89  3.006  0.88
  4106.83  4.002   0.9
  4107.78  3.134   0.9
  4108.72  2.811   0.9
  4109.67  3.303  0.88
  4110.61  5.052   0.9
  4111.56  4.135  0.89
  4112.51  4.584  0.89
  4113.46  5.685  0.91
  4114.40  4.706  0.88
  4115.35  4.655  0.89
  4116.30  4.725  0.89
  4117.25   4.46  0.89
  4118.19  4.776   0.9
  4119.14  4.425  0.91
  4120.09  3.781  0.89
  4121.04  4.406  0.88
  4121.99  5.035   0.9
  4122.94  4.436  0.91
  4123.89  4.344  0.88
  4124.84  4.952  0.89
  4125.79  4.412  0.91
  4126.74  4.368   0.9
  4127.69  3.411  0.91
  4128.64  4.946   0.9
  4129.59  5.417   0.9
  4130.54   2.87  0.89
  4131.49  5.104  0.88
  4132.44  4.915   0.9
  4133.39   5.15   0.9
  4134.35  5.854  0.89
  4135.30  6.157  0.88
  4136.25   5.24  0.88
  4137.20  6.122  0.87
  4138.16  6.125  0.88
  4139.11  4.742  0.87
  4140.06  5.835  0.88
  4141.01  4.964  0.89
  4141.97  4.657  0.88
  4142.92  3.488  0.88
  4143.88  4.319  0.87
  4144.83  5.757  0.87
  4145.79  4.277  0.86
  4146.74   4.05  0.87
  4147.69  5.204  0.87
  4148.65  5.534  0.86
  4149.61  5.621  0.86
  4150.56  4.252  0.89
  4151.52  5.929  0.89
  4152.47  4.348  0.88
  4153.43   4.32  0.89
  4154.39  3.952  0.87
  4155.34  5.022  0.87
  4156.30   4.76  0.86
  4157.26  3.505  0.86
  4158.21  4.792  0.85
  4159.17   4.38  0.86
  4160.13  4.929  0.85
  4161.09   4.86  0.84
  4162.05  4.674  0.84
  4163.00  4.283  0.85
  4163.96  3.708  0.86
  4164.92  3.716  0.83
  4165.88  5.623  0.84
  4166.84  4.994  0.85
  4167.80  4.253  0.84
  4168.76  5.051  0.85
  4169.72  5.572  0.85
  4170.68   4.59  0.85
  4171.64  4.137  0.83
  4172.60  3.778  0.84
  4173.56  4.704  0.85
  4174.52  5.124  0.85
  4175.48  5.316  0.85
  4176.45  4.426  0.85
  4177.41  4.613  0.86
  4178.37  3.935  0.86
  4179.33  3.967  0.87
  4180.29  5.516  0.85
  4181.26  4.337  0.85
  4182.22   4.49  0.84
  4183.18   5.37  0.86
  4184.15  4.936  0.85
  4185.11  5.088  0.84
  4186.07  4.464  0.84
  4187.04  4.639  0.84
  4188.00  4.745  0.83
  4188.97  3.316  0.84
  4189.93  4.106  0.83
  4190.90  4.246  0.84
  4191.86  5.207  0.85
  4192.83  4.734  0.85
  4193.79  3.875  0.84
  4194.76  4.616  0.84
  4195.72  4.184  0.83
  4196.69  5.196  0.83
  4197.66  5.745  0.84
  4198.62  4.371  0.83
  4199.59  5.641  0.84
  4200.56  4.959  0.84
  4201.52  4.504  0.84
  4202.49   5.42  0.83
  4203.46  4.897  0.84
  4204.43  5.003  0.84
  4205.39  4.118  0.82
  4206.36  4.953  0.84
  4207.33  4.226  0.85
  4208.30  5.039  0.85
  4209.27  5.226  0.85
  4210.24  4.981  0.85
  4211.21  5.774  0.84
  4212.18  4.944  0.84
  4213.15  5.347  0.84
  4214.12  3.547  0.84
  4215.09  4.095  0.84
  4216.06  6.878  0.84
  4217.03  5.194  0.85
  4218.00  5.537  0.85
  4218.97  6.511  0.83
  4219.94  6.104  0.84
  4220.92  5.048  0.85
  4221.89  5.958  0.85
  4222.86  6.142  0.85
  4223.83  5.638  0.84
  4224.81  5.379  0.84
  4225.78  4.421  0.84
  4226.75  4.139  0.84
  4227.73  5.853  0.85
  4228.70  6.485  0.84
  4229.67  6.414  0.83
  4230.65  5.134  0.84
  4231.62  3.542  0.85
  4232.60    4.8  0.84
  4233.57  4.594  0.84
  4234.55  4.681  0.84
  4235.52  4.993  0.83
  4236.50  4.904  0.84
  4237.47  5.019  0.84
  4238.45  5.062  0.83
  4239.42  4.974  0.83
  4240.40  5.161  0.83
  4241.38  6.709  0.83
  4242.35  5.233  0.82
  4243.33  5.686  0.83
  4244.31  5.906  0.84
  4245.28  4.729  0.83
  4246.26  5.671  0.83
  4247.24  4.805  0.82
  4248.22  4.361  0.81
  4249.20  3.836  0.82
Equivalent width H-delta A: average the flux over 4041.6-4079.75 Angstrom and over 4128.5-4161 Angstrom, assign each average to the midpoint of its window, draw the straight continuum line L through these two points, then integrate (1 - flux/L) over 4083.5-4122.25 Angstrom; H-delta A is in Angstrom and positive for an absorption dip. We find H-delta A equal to 5.7 Angstrom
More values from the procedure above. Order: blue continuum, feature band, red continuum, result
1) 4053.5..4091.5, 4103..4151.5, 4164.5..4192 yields 0.3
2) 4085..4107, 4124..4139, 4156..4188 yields -2.7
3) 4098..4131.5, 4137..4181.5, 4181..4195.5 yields -3.4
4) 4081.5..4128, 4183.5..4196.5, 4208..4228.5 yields 1.4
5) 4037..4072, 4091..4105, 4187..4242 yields 3.2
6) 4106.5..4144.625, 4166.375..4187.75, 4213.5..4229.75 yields 1.6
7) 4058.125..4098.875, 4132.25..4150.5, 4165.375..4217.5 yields -2.1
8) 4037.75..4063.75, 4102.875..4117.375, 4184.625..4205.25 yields 2.7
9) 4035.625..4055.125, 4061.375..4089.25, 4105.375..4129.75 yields 1.6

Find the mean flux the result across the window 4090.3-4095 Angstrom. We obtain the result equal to 3.95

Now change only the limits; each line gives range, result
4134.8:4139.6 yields 5.69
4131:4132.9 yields 5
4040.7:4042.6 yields 3.66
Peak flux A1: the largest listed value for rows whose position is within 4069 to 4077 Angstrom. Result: 6.843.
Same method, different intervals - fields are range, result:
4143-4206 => 5.929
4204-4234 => 6.878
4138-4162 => 6.125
